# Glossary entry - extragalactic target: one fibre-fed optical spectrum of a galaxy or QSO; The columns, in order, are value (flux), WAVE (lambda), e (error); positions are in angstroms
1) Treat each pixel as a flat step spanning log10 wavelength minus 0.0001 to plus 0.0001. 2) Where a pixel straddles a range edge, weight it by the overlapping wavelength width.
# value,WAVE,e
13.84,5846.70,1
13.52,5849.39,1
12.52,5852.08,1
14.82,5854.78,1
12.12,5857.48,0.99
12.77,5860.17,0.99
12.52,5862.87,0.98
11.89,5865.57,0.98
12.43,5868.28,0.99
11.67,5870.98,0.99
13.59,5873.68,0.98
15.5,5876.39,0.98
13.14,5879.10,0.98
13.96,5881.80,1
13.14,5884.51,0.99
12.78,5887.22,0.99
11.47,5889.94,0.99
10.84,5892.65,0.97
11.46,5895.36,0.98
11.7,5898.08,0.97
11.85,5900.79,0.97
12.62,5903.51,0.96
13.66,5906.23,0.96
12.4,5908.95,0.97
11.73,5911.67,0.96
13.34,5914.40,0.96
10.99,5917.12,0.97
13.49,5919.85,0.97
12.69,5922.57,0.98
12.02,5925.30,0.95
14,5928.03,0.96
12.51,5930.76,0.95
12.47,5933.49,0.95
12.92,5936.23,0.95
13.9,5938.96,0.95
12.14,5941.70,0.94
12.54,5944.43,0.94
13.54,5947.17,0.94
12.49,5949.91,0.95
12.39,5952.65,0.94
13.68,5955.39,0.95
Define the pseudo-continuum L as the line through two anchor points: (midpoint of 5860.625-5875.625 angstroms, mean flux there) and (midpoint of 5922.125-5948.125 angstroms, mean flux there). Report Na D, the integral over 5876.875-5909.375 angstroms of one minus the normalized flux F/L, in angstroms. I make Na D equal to 0.44 angstroms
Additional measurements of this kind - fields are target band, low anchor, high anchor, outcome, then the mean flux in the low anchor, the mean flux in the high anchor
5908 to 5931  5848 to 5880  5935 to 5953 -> 0.61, 13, 12.9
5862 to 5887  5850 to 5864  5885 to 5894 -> -1.50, 13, 11.8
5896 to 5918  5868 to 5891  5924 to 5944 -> 1.18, 13.1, 12.8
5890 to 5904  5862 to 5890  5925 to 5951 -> 1.45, 13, 12.9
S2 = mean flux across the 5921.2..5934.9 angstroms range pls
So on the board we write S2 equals 12.7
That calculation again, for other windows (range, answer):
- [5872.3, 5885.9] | 13.9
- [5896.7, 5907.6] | 12.5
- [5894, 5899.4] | 11.6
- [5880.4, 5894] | 12.4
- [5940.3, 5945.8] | 12.4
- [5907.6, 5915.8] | 12.5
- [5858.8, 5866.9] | 12.4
